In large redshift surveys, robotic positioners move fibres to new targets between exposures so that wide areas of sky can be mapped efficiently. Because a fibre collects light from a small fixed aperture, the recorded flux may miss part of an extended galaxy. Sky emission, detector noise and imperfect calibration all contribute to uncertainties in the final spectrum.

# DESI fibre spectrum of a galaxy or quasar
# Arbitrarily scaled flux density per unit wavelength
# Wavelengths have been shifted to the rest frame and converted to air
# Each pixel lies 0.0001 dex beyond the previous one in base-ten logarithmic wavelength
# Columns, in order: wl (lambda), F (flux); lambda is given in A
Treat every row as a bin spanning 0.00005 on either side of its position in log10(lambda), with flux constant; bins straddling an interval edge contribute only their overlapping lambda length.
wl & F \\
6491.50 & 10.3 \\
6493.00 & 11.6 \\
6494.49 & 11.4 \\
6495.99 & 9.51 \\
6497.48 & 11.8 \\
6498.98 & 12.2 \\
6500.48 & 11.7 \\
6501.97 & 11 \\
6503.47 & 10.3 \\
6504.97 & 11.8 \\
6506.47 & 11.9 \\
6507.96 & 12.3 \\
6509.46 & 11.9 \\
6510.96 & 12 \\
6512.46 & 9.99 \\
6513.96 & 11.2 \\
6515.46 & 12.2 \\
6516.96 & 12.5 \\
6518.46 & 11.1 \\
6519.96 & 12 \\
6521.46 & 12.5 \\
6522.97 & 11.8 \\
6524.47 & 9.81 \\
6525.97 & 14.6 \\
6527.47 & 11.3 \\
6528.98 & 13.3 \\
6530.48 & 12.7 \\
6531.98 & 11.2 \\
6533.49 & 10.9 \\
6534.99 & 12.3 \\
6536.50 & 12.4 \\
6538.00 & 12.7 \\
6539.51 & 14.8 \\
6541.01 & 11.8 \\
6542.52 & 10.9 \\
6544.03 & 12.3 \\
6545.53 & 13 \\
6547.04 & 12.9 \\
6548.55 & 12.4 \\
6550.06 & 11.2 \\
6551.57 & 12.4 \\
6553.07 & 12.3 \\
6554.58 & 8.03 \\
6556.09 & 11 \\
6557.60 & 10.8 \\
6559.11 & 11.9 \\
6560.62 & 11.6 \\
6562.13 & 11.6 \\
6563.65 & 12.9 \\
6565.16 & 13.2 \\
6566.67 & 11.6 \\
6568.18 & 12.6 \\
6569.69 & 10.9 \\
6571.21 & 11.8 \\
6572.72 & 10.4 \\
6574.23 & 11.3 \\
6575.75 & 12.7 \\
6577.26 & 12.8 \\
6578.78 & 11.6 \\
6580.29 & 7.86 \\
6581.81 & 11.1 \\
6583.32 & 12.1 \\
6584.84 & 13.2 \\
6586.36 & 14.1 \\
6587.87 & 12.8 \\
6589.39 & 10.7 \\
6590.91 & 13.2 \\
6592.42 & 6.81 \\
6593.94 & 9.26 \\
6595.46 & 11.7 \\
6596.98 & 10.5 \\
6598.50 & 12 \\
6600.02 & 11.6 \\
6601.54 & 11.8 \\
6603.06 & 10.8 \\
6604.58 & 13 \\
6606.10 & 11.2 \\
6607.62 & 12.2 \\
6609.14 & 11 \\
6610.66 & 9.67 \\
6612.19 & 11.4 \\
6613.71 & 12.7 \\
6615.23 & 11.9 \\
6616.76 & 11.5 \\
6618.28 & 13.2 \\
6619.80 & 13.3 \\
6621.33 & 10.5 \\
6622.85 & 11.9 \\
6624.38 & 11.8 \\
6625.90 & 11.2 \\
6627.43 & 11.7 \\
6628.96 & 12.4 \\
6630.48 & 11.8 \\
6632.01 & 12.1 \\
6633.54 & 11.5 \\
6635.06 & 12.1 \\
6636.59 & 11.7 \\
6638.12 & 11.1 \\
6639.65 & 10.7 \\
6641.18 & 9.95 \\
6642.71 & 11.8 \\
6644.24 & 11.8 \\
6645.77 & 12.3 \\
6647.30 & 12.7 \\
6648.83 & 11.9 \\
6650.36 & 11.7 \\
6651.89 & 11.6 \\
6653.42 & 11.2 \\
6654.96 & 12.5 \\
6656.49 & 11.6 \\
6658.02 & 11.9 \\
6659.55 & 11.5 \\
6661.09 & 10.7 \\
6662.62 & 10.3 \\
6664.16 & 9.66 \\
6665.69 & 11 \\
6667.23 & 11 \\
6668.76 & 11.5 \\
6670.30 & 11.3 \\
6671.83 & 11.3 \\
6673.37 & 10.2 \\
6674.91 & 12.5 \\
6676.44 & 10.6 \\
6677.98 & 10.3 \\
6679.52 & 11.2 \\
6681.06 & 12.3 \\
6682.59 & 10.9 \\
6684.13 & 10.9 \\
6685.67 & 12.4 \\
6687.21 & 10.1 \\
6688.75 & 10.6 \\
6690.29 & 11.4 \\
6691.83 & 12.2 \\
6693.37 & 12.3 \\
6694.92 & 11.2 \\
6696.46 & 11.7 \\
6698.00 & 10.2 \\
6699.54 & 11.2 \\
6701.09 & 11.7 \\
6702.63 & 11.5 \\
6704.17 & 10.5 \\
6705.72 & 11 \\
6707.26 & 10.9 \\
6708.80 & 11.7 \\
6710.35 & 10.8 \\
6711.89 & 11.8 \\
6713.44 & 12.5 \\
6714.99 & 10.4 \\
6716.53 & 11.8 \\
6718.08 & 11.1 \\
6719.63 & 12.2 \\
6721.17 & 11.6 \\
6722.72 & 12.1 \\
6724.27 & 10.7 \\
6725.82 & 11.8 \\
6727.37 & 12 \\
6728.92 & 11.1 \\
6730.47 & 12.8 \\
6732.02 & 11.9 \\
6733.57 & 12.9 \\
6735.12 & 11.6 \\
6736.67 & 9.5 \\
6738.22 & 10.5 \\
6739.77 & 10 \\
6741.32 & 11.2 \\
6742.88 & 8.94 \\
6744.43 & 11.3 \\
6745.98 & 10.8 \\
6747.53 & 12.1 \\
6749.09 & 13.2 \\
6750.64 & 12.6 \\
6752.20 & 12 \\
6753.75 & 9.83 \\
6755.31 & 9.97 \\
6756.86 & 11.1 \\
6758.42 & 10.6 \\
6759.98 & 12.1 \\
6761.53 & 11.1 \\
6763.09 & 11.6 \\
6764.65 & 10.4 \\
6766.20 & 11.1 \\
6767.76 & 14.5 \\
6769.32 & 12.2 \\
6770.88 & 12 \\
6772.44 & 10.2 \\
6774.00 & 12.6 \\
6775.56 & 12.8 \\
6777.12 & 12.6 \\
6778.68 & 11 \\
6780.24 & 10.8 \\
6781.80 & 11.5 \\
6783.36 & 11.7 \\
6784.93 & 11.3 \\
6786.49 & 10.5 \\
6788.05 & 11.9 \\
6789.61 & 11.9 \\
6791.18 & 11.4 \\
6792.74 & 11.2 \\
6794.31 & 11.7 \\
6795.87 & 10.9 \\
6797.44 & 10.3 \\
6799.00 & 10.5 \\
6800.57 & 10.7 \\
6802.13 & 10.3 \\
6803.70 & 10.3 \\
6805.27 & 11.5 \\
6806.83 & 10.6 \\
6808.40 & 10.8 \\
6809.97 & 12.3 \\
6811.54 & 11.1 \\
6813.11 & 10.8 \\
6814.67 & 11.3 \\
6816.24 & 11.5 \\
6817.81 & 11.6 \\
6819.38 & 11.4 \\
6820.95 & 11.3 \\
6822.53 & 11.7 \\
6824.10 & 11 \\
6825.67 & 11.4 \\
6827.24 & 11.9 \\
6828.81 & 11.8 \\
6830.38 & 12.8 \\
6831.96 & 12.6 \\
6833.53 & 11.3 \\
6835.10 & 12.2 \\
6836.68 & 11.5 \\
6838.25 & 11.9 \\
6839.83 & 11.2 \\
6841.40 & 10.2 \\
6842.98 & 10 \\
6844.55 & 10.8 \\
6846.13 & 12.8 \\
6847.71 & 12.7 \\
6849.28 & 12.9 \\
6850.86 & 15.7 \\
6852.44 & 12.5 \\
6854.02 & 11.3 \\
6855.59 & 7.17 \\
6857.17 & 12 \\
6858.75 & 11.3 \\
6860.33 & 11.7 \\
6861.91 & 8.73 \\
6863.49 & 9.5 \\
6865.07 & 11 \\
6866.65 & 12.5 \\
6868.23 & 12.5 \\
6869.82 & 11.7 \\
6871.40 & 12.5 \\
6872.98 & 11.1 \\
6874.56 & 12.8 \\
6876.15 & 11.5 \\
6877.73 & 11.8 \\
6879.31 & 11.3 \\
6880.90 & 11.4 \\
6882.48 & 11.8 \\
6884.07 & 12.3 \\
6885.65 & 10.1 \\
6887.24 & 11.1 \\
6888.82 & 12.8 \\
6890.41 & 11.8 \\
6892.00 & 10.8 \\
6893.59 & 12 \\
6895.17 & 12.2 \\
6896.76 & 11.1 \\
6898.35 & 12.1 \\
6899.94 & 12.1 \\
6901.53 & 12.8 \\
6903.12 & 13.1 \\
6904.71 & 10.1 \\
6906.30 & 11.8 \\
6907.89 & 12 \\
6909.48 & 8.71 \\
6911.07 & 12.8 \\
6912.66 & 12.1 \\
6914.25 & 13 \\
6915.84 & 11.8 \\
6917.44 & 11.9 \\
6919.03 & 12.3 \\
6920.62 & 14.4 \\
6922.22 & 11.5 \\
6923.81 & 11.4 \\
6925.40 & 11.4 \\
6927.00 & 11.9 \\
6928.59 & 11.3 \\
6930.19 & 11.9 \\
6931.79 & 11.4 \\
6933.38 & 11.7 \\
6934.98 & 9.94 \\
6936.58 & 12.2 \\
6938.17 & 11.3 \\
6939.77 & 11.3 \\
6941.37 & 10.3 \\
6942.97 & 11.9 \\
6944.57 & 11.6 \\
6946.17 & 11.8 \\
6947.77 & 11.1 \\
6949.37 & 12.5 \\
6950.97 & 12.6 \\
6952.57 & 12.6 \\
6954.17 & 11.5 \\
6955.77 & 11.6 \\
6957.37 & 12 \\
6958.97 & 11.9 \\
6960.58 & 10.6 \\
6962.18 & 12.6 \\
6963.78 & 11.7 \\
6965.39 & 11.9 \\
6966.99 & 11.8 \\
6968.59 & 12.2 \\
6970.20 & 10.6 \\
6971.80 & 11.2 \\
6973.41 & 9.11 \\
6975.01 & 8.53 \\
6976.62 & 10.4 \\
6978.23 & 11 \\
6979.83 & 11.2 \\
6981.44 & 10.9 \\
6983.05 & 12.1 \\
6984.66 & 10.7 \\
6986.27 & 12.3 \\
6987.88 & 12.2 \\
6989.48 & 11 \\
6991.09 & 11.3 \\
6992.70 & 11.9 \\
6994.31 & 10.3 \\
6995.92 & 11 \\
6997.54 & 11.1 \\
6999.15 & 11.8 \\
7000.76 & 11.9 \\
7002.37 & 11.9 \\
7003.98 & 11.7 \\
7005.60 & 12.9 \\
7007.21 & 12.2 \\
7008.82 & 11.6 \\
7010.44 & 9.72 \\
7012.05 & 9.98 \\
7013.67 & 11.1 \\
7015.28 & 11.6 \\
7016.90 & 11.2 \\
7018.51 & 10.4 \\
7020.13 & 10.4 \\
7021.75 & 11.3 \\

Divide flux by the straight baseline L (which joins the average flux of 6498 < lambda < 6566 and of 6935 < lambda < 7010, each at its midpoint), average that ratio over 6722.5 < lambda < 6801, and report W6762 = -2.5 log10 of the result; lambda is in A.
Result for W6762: 0.03 mag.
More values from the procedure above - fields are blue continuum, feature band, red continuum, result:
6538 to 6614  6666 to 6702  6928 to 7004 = 0.03 mag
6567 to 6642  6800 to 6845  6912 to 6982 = 0.02 mag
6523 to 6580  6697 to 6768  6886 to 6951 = 0.05 mag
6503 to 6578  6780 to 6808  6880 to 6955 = 0.07 mag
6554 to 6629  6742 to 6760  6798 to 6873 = 0.03 mag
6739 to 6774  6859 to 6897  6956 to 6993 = -0.02 mag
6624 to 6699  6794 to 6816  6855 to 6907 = 0.05 mag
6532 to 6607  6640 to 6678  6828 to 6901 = 0.03 mag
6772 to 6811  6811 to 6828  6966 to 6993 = -0.01 mag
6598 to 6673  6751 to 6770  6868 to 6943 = 0.02 mag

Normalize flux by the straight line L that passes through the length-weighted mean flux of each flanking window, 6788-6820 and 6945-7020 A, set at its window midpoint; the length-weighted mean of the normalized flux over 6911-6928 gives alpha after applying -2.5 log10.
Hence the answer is -0.085 mag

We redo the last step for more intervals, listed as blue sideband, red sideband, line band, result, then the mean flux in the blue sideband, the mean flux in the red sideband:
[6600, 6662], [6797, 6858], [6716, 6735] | -0.024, 11.7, 11.4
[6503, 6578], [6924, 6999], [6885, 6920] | -0.030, 11.9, 11.4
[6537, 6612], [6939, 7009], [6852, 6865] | 0.100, 11.6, 11.5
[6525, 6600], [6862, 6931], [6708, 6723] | 0.016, 11.8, 11.7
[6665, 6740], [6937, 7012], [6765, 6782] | -0.053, 11.3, 11.4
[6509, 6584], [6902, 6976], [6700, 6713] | 0.042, 11.8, 11.6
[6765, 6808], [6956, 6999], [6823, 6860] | -0.033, 11.4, 11.2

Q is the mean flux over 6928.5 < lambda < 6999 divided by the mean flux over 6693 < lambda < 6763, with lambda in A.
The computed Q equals 1.0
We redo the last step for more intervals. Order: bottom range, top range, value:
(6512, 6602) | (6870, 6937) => 1.00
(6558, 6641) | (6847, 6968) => 1.01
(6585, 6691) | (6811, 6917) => 1.01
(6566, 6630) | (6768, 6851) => 1.00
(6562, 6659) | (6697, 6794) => 0.98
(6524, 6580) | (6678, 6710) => 0.94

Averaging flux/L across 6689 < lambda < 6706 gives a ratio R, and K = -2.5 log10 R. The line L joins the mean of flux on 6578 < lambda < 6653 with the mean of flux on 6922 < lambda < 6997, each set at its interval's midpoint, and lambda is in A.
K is 0.017 mag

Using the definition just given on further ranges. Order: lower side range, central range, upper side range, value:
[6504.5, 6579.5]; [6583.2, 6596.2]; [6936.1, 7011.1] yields 0.032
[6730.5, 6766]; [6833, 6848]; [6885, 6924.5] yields 0.014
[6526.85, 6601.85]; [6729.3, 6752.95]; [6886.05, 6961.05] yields 0.030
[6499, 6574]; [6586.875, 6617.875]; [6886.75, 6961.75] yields 0.046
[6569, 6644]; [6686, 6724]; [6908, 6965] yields 0.021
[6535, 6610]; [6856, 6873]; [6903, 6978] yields 0.032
